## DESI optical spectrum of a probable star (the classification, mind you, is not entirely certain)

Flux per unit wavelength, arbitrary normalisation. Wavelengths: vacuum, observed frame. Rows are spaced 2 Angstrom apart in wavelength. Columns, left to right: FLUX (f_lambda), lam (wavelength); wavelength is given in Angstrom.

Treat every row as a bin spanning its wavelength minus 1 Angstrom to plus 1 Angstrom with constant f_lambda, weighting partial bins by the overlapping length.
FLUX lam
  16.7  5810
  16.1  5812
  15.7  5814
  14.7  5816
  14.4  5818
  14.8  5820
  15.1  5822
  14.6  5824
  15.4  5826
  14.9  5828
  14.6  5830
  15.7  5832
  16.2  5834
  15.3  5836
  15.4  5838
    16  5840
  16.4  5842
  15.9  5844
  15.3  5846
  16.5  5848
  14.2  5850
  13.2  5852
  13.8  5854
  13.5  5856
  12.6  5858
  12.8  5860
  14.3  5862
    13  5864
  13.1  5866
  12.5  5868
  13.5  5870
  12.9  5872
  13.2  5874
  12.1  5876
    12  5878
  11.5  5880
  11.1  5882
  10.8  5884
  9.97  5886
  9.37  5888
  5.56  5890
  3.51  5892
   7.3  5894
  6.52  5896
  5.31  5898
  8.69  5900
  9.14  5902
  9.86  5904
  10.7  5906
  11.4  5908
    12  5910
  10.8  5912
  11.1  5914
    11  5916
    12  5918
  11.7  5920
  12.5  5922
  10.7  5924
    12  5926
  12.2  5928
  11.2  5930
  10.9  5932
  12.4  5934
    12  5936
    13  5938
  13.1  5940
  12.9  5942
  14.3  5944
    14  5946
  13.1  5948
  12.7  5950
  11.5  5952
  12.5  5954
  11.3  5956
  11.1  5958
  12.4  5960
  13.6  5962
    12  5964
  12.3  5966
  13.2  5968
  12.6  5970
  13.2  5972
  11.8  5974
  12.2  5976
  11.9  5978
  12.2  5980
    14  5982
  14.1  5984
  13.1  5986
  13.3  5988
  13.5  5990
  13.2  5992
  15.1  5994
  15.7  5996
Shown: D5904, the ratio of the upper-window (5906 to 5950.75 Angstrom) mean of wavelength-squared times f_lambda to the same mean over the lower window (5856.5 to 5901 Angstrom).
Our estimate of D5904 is 1.17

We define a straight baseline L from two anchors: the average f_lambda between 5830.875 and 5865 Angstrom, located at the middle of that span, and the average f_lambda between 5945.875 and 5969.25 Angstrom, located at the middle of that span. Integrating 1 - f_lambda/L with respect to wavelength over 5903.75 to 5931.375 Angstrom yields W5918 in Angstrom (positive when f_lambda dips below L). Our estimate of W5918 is 3.8 Angstrom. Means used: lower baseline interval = 14.7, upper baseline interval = 12.4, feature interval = 11.4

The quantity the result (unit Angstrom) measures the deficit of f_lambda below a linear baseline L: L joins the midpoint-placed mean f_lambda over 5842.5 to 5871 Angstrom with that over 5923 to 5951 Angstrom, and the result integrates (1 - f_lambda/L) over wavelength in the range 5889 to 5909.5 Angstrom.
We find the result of 8.15 Angstrom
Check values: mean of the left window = 13.9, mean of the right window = 12.5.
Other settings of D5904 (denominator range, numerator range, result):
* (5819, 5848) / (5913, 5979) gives 0.82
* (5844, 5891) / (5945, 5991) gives 1.05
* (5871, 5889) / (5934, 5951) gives 1.17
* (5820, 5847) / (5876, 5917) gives 0.63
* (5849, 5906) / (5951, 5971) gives 1.16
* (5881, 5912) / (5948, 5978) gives 1.43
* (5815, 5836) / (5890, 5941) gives 0.71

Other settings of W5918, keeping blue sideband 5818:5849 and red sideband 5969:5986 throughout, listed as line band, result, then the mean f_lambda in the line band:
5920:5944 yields 2.6 Angstrom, 12.2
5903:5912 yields 2.0 Angstrom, 11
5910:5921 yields 2.0 Angstrom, 11.4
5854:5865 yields 1.2 Angstrom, 13.3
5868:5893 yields 7.0 Angstrom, 10.5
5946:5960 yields 1.1 Angstrom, 12.2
